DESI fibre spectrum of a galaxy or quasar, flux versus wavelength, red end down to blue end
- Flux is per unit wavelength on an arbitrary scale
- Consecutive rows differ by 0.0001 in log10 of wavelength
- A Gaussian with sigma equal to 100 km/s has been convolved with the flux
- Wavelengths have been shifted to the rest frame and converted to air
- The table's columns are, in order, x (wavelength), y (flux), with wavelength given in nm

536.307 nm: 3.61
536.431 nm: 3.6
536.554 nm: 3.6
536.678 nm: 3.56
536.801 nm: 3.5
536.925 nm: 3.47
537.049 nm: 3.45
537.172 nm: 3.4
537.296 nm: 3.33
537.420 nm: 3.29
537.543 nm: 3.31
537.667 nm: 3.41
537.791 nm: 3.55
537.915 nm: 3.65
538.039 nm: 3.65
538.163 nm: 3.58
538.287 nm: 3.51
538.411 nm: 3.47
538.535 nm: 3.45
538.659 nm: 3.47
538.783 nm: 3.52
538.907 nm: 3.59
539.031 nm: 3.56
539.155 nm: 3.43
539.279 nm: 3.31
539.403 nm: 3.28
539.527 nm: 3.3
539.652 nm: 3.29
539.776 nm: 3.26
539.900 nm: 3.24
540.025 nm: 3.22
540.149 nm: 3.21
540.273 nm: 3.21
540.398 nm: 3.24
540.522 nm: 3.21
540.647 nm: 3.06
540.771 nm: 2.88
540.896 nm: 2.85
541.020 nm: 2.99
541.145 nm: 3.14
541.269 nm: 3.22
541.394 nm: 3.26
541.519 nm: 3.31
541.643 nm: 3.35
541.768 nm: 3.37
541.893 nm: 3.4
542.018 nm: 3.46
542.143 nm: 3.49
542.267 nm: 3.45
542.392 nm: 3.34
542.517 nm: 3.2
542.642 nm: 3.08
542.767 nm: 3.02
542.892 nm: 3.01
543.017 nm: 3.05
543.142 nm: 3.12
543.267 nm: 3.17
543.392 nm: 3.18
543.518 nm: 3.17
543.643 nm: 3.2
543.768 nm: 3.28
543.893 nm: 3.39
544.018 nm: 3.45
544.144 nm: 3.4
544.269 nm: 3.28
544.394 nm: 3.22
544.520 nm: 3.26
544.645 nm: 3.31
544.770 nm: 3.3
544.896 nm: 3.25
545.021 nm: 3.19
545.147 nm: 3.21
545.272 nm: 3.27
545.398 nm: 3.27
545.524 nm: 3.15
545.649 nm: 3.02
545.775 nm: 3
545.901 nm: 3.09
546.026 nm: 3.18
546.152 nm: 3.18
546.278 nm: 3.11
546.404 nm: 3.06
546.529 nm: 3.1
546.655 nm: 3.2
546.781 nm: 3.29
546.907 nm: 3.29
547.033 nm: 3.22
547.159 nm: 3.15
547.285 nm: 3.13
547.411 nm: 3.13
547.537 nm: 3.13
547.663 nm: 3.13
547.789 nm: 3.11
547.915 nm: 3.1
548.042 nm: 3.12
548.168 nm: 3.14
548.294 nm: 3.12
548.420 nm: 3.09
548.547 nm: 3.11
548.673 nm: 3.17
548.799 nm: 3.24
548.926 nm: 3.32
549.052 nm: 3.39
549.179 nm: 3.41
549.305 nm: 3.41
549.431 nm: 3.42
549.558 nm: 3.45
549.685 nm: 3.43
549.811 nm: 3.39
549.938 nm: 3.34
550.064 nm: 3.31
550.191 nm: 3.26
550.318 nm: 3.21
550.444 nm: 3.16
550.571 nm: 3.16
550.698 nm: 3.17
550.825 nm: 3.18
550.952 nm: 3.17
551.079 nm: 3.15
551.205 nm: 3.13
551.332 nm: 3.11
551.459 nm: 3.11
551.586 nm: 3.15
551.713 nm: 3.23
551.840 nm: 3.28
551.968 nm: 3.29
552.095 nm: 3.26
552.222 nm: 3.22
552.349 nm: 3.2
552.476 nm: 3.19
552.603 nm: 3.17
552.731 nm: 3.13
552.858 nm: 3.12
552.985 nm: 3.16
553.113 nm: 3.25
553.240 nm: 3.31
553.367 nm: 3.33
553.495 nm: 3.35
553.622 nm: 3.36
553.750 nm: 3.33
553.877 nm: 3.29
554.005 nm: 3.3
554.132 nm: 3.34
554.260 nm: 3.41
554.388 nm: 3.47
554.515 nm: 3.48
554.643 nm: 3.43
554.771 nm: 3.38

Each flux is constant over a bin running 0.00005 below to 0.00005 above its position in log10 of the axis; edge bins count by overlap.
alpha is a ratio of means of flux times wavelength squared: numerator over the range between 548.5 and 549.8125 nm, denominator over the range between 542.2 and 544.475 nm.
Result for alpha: 1.06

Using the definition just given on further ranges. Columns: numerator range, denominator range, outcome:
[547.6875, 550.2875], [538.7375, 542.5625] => 1.03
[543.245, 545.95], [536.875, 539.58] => 0.96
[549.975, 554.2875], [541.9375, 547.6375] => 1.03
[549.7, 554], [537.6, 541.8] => 1.02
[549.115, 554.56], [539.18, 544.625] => 1.05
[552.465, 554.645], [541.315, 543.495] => 1.06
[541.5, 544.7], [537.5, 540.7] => 0.98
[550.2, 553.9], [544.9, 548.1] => 1.04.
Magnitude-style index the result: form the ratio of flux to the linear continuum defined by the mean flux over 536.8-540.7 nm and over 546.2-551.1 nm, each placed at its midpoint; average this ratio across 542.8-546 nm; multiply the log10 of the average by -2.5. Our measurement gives 0.028 mag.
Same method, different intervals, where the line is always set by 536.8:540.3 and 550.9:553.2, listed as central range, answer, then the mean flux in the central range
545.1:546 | 0.05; 3.15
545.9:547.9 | 0.04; 3.16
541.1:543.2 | 0.03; 3.25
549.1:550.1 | -0.06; 3.4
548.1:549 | 0.02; 3.17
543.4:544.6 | 0.01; 3.29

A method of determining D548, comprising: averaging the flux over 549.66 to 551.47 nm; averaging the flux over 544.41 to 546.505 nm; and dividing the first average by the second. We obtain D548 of 1.01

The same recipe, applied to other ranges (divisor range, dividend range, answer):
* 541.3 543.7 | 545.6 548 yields 0.97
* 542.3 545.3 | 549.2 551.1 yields 1.02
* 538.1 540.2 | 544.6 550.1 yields 0.95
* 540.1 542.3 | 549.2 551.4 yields 1.01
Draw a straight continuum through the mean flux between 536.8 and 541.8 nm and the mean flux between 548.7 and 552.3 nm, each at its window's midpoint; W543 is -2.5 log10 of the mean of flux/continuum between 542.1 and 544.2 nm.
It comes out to 0.03 mag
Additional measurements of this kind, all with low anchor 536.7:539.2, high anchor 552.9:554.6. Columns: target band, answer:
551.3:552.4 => 0.05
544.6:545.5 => 0.05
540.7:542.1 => 0.08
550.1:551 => 0.06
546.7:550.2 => 0.05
